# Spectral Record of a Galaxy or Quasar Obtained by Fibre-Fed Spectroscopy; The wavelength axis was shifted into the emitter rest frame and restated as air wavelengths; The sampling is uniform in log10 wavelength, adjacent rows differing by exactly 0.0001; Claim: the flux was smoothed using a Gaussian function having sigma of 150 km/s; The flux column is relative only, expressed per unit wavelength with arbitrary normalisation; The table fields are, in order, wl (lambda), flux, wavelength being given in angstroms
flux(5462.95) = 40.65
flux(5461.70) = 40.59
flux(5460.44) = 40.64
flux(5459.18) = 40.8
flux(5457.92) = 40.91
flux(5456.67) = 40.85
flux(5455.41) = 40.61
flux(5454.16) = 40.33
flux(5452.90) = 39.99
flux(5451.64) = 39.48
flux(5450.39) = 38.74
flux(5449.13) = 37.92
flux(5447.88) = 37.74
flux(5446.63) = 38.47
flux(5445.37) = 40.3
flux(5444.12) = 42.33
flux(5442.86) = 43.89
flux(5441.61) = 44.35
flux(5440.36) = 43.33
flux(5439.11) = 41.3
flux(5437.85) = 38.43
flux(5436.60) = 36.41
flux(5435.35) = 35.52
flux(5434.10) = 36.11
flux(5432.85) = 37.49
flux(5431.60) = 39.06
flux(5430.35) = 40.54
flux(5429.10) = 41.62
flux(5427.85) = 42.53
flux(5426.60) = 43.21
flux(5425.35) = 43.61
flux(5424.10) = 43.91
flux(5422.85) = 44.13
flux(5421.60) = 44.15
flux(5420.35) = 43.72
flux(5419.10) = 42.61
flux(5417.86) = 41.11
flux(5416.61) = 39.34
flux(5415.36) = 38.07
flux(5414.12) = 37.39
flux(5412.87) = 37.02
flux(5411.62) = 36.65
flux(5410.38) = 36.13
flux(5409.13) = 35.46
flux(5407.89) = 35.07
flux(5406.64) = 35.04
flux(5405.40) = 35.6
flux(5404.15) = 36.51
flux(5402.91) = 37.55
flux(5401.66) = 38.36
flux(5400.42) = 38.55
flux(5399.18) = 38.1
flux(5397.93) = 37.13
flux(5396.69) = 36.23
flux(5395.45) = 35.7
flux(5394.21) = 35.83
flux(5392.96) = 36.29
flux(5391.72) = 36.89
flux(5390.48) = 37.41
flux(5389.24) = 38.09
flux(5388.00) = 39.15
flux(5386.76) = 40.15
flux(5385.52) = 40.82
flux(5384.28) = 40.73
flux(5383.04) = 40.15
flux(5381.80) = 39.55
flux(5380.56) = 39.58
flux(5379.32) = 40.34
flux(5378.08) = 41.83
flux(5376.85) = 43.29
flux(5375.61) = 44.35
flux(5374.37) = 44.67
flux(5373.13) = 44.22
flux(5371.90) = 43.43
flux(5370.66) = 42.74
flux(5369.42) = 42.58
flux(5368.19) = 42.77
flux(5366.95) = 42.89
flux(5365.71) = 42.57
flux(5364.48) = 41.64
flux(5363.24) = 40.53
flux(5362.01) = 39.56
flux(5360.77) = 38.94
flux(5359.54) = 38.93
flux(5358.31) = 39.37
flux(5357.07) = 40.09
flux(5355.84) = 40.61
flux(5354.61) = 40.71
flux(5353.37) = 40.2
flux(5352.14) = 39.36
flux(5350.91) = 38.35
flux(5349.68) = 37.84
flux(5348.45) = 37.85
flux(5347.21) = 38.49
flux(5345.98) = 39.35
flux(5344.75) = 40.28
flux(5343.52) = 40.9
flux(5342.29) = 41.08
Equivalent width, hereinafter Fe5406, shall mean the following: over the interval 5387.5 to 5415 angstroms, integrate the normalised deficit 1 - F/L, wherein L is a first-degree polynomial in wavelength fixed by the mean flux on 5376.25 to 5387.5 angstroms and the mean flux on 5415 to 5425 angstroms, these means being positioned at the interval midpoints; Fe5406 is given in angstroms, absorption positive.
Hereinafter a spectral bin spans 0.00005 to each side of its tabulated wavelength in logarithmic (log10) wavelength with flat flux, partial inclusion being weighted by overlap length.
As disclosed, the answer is 3.09 angstroms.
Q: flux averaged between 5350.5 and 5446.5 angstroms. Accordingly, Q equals 39.9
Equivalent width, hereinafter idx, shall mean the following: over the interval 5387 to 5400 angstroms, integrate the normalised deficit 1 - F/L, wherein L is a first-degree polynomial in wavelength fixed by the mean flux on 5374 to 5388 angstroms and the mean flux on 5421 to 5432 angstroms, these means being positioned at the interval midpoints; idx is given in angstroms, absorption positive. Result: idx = 1.4 angstroms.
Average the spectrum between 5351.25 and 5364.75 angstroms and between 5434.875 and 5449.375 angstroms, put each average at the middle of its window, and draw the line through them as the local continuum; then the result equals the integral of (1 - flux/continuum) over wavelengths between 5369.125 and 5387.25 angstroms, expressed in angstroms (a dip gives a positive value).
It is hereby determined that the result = -0.9 angstroms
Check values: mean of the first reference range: 39.9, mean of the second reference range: 40.1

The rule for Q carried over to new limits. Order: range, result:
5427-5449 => 40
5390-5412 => 36.6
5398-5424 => 38.6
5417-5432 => 42.5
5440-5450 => 40.9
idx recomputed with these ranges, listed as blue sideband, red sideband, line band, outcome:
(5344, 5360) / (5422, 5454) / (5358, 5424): 0.3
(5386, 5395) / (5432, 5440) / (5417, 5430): -1.8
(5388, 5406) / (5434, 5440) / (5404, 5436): -1.5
